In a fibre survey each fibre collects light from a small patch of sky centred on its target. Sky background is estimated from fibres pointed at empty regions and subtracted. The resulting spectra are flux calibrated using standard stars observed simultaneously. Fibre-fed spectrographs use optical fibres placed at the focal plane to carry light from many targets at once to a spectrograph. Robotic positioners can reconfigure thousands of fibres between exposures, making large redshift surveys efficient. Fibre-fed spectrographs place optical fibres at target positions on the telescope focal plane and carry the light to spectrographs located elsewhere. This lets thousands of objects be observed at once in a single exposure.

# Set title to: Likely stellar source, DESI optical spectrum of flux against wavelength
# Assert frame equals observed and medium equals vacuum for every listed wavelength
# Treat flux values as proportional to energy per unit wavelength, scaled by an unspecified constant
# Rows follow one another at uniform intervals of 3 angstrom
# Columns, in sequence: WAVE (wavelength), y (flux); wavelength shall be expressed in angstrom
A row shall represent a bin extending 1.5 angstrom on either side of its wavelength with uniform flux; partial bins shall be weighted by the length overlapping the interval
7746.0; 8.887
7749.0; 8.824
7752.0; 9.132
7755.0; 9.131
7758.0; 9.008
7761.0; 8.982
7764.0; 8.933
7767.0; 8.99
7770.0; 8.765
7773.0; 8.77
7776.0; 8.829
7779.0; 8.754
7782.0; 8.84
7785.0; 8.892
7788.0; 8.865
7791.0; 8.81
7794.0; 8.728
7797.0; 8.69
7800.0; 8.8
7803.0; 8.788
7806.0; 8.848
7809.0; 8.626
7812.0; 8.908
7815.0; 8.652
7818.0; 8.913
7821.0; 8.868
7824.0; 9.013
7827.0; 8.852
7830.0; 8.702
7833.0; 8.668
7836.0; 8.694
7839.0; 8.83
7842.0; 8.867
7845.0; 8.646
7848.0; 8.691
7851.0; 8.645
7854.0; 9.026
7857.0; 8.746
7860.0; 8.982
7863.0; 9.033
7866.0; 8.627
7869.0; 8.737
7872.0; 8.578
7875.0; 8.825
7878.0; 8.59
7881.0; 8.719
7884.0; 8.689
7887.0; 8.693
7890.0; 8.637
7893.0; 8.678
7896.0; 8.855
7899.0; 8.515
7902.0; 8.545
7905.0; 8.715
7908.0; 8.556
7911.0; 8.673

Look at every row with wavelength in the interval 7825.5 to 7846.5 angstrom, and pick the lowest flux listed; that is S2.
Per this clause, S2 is 8.646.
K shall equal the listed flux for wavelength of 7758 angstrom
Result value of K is 9.008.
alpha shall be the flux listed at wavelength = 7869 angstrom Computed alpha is 8.737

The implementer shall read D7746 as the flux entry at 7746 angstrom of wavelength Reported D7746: 8.887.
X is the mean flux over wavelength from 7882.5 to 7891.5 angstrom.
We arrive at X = 8.67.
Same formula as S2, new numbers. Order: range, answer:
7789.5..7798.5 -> 8.69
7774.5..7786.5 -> 8.754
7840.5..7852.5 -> 8.645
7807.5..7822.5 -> 8.626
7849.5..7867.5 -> 8.627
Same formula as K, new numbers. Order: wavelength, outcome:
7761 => 8.982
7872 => 8.578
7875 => 8.825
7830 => 8.702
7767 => 8.99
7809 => 8.626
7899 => 8.515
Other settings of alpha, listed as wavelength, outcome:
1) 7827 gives 8.852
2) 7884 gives 8.689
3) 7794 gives 8.728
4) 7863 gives 9.033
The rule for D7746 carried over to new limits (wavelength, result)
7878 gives 8.59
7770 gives 8.765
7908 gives 8.556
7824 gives 9.013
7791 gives 8.81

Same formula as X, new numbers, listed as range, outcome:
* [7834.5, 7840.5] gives 8.76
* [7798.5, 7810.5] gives 8.77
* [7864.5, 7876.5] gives 8.69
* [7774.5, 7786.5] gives 8.83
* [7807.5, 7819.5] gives 8.77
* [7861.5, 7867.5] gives 8.83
